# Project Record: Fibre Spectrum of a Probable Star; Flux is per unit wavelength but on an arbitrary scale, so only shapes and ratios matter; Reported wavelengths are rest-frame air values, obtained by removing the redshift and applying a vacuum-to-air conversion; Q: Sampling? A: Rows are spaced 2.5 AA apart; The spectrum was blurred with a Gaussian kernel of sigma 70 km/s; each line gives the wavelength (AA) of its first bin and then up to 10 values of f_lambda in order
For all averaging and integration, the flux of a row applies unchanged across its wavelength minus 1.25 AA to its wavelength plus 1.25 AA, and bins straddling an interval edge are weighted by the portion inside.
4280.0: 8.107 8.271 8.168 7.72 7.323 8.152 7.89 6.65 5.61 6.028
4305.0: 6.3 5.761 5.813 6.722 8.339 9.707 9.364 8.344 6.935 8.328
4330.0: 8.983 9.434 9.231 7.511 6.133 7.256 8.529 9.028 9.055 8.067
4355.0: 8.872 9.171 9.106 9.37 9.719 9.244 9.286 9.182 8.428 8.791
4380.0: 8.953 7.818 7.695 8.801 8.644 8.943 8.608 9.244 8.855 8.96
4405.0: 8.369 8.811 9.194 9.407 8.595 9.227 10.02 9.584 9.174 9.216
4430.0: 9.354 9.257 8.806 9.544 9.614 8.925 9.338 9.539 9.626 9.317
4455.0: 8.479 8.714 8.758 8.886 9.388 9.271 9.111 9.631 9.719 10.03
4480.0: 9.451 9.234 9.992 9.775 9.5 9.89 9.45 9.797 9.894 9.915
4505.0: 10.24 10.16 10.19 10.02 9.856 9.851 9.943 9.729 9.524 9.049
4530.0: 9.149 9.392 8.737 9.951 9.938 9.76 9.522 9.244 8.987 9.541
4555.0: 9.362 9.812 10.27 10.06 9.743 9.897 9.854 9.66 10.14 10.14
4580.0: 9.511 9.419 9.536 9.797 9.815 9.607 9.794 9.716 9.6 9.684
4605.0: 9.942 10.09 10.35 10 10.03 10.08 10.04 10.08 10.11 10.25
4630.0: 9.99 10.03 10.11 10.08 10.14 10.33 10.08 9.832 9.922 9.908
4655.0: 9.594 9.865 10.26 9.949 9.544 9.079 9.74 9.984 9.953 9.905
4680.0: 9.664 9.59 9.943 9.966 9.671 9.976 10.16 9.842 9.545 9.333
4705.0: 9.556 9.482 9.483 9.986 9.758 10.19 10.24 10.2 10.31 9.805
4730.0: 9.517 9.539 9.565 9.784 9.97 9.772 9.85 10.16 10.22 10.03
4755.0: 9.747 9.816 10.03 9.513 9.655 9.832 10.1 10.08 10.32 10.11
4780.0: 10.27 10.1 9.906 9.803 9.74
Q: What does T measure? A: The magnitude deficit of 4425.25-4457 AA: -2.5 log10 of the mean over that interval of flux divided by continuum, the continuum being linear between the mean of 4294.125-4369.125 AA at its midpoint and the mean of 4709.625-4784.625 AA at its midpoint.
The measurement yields -0.09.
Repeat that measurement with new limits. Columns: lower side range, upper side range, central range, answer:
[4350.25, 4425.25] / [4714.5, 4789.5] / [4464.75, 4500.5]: -0.05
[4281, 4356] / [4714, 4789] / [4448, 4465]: -0.07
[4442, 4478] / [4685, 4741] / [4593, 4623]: -0.04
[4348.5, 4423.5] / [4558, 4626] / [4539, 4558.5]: 0.02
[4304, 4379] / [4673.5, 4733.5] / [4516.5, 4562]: -0.05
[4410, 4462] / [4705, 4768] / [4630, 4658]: -0.04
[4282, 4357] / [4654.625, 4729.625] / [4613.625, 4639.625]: -0.07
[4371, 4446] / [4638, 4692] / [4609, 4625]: -0.04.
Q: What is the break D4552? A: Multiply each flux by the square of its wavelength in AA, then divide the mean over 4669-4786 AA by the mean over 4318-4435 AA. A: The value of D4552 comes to 1.3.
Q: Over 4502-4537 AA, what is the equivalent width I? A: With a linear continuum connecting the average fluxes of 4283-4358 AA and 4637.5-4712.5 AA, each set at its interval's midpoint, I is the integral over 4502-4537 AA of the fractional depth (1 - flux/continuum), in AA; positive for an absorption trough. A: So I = -3.0 AA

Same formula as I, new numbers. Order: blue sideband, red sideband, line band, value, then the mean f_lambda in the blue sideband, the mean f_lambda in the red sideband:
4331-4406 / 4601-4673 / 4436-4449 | -0.51 AA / 8.68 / 9.97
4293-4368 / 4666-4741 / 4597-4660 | -3.82 AA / 8.01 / 9.79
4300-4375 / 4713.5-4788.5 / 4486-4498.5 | -1.18 AA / 8.19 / 9.94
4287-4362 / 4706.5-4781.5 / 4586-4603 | -0.99 AA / 7.86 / 9.91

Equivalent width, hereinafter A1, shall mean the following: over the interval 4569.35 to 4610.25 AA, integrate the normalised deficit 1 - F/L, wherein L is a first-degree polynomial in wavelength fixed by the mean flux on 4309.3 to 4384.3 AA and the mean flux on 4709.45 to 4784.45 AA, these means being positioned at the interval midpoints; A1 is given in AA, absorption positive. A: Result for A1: -1.8 AA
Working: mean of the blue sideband 8.5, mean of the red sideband 9.94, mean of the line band 9.79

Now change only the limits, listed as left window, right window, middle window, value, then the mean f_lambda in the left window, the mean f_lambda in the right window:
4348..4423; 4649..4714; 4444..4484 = -0.59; 8.93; 9.76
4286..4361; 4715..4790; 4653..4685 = -0.81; 7.84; 9.94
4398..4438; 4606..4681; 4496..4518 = -1.21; 9.14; 9.97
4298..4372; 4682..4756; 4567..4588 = -1.29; 8.11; 9.84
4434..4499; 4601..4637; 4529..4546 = 0.35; 9.38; 10.1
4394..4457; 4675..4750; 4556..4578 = -1.04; 9.16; 9.83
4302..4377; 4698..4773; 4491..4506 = -1.61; 8.27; 9.83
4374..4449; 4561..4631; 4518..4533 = 0.10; 8.99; 9.89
